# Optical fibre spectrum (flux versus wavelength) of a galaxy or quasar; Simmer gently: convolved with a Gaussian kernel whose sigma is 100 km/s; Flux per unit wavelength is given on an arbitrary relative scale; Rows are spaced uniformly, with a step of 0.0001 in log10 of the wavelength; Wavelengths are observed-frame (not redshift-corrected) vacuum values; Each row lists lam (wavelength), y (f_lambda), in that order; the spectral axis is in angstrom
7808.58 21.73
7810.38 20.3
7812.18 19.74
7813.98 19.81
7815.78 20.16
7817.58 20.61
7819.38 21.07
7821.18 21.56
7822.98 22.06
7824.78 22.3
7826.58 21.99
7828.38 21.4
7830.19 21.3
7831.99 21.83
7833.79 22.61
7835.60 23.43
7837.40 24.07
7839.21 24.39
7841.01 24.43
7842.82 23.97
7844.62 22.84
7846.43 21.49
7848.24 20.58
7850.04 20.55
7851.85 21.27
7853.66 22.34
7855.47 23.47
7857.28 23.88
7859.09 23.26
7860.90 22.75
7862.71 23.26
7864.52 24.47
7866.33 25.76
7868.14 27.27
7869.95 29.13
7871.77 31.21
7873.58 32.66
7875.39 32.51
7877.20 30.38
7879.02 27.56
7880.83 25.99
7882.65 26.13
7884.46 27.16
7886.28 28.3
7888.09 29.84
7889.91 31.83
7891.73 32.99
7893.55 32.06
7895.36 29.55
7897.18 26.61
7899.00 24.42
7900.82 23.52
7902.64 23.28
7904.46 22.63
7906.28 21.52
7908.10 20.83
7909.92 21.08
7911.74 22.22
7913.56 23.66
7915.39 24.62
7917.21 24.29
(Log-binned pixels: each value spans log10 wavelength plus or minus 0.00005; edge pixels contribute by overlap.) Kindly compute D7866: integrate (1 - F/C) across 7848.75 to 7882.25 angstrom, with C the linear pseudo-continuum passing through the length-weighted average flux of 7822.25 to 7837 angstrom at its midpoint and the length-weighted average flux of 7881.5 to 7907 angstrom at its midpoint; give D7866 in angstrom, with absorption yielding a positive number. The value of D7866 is -1.2 angstrom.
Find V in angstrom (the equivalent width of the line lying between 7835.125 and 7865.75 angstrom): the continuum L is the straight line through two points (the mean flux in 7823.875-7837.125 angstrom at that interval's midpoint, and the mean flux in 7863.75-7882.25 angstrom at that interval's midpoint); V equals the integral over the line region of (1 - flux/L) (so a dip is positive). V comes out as 2.6 angstrom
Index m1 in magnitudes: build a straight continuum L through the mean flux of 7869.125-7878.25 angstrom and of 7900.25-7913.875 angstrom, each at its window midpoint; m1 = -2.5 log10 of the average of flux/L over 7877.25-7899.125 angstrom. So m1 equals -0.06 mag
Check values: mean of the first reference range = 31.1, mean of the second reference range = 22.3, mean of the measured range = 28.8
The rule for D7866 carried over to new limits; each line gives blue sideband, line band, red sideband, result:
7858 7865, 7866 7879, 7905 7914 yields -3.9 angstrom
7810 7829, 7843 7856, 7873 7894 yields 1.7 angstrom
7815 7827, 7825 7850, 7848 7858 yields -0.9 angstrom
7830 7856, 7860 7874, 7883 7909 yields -1.4 angstrom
